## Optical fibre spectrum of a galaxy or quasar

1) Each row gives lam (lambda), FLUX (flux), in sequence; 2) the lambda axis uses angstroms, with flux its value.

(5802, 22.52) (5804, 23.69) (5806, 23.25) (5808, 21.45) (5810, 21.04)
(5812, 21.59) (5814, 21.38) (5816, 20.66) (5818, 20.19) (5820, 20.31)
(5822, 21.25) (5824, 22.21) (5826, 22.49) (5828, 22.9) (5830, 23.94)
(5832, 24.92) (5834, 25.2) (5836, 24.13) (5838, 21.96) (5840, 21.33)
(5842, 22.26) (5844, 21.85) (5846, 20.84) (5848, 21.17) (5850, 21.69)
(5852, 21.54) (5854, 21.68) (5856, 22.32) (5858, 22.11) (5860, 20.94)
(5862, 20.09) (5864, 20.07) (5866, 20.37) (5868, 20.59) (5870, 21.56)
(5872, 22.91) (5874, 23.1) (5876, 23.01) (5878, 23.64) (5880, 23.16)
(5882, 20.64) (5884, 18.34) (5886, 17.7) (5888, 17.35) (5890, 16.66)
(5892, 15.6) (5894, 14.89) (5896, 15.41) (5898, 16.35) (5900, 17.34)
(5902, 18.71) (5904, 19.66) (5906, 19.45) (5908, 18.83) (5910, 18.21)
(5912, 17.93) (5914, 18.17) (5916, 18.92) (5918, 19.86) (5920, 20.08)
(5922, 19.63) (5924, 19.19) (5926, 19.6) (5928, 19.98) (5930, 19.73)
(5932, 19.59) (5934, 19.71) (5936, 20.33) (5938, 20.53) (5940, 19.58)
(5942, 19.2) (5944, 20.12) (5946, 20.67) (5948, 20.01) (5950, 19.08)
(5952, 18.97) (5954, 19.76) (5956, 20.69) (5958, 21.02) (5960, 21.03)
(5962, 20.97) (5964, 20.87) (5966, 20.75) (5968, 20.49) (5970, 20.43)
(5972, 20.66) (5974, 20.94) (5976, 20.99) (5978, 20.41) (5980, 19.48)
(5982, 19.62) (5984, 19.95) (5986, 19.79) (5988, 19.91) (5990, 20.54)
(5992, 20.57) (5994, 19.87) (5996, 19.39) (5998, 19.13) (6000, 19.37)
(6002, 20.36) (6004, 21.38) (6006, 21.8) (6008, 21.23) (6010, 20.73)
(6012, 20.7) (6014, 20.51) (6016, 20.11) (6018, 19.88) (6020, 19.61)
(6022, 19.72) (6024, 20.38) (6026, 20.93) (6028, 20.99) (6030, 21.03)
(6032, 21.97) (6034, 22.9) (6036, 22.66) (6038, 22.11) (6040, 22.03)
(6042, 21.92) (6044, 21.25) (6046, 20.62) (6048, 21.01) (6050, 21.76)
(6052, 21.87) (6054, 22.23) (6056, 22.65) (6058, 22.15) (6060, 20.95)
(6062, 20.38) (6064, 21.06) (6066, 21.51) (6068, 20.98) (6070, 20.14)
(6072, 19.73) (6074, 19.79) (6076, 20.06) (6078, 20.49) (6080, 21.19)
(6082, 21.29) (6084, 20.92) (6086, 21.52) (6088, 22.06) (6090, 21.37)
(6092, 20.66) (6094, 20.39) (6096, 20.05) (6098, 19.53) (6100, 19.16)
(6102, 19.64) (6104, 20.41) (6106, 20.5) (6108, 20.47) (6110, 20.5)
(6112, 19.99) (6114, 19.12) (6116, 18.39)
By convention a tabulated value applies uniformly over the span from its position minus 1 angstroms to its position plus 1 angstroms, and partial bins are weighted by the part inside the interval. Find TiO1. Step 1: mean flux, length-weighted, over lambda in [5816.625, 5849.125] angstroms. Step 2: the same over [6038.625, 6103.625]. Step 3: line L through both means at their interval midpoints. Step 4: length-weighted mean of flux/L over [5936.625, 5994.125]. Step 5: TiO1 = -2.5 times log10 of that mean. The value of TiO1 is 0.07 mag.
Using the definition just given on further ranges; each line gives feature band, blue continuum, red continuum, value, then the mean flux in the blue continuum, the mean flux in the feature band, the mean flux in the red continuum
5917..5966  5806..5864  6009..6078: 0.08 mag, 21.9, 20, 21.1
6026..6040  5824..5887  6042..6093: -0.03 mag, 21.9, 21.9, 21.1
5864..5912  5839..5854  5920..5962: 0.09 mag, 21.5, 19.3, 19.9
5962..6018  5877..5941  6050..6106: -0.03 mag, 18.9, 20.4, 20.8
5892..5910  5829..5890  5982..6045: 0.22 mag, 21.6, 17.5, 20.7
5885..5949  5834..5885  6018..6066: 0.16 mag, 21.7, 18.7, 21.4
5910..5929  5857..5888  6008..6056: 0.10 mag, 21.1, 19.2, 21.2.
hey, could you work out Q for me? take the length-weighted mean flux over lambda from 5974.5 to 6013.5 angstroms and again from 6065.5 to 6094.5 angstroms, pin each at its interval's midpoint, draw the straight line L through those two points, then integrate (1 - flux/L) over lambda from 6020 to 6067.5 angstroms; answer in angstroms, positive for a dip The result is -2.0 angstroms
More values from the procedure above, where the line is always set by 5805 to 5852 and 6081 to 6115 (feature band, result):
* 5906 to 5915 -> 1.32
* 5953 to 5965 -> 0.32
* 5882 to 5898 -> 3.61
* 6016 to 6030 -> 0.40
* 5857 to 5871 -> 0.67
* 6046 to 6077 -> -0.60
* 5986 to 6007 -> 0.85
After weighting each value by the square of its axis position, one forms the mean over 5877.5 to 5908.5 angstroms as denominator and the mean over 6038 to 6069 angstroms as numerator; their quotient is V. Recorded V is 1.2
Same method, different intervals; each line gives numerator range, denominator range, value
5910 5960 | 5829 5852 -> 0.90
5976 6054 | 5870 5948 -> 1.11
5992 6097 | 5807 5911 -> 1.08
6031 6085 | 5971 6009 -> 1.07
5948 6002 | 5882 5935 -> 1.12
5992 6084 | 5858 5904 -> 1.13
